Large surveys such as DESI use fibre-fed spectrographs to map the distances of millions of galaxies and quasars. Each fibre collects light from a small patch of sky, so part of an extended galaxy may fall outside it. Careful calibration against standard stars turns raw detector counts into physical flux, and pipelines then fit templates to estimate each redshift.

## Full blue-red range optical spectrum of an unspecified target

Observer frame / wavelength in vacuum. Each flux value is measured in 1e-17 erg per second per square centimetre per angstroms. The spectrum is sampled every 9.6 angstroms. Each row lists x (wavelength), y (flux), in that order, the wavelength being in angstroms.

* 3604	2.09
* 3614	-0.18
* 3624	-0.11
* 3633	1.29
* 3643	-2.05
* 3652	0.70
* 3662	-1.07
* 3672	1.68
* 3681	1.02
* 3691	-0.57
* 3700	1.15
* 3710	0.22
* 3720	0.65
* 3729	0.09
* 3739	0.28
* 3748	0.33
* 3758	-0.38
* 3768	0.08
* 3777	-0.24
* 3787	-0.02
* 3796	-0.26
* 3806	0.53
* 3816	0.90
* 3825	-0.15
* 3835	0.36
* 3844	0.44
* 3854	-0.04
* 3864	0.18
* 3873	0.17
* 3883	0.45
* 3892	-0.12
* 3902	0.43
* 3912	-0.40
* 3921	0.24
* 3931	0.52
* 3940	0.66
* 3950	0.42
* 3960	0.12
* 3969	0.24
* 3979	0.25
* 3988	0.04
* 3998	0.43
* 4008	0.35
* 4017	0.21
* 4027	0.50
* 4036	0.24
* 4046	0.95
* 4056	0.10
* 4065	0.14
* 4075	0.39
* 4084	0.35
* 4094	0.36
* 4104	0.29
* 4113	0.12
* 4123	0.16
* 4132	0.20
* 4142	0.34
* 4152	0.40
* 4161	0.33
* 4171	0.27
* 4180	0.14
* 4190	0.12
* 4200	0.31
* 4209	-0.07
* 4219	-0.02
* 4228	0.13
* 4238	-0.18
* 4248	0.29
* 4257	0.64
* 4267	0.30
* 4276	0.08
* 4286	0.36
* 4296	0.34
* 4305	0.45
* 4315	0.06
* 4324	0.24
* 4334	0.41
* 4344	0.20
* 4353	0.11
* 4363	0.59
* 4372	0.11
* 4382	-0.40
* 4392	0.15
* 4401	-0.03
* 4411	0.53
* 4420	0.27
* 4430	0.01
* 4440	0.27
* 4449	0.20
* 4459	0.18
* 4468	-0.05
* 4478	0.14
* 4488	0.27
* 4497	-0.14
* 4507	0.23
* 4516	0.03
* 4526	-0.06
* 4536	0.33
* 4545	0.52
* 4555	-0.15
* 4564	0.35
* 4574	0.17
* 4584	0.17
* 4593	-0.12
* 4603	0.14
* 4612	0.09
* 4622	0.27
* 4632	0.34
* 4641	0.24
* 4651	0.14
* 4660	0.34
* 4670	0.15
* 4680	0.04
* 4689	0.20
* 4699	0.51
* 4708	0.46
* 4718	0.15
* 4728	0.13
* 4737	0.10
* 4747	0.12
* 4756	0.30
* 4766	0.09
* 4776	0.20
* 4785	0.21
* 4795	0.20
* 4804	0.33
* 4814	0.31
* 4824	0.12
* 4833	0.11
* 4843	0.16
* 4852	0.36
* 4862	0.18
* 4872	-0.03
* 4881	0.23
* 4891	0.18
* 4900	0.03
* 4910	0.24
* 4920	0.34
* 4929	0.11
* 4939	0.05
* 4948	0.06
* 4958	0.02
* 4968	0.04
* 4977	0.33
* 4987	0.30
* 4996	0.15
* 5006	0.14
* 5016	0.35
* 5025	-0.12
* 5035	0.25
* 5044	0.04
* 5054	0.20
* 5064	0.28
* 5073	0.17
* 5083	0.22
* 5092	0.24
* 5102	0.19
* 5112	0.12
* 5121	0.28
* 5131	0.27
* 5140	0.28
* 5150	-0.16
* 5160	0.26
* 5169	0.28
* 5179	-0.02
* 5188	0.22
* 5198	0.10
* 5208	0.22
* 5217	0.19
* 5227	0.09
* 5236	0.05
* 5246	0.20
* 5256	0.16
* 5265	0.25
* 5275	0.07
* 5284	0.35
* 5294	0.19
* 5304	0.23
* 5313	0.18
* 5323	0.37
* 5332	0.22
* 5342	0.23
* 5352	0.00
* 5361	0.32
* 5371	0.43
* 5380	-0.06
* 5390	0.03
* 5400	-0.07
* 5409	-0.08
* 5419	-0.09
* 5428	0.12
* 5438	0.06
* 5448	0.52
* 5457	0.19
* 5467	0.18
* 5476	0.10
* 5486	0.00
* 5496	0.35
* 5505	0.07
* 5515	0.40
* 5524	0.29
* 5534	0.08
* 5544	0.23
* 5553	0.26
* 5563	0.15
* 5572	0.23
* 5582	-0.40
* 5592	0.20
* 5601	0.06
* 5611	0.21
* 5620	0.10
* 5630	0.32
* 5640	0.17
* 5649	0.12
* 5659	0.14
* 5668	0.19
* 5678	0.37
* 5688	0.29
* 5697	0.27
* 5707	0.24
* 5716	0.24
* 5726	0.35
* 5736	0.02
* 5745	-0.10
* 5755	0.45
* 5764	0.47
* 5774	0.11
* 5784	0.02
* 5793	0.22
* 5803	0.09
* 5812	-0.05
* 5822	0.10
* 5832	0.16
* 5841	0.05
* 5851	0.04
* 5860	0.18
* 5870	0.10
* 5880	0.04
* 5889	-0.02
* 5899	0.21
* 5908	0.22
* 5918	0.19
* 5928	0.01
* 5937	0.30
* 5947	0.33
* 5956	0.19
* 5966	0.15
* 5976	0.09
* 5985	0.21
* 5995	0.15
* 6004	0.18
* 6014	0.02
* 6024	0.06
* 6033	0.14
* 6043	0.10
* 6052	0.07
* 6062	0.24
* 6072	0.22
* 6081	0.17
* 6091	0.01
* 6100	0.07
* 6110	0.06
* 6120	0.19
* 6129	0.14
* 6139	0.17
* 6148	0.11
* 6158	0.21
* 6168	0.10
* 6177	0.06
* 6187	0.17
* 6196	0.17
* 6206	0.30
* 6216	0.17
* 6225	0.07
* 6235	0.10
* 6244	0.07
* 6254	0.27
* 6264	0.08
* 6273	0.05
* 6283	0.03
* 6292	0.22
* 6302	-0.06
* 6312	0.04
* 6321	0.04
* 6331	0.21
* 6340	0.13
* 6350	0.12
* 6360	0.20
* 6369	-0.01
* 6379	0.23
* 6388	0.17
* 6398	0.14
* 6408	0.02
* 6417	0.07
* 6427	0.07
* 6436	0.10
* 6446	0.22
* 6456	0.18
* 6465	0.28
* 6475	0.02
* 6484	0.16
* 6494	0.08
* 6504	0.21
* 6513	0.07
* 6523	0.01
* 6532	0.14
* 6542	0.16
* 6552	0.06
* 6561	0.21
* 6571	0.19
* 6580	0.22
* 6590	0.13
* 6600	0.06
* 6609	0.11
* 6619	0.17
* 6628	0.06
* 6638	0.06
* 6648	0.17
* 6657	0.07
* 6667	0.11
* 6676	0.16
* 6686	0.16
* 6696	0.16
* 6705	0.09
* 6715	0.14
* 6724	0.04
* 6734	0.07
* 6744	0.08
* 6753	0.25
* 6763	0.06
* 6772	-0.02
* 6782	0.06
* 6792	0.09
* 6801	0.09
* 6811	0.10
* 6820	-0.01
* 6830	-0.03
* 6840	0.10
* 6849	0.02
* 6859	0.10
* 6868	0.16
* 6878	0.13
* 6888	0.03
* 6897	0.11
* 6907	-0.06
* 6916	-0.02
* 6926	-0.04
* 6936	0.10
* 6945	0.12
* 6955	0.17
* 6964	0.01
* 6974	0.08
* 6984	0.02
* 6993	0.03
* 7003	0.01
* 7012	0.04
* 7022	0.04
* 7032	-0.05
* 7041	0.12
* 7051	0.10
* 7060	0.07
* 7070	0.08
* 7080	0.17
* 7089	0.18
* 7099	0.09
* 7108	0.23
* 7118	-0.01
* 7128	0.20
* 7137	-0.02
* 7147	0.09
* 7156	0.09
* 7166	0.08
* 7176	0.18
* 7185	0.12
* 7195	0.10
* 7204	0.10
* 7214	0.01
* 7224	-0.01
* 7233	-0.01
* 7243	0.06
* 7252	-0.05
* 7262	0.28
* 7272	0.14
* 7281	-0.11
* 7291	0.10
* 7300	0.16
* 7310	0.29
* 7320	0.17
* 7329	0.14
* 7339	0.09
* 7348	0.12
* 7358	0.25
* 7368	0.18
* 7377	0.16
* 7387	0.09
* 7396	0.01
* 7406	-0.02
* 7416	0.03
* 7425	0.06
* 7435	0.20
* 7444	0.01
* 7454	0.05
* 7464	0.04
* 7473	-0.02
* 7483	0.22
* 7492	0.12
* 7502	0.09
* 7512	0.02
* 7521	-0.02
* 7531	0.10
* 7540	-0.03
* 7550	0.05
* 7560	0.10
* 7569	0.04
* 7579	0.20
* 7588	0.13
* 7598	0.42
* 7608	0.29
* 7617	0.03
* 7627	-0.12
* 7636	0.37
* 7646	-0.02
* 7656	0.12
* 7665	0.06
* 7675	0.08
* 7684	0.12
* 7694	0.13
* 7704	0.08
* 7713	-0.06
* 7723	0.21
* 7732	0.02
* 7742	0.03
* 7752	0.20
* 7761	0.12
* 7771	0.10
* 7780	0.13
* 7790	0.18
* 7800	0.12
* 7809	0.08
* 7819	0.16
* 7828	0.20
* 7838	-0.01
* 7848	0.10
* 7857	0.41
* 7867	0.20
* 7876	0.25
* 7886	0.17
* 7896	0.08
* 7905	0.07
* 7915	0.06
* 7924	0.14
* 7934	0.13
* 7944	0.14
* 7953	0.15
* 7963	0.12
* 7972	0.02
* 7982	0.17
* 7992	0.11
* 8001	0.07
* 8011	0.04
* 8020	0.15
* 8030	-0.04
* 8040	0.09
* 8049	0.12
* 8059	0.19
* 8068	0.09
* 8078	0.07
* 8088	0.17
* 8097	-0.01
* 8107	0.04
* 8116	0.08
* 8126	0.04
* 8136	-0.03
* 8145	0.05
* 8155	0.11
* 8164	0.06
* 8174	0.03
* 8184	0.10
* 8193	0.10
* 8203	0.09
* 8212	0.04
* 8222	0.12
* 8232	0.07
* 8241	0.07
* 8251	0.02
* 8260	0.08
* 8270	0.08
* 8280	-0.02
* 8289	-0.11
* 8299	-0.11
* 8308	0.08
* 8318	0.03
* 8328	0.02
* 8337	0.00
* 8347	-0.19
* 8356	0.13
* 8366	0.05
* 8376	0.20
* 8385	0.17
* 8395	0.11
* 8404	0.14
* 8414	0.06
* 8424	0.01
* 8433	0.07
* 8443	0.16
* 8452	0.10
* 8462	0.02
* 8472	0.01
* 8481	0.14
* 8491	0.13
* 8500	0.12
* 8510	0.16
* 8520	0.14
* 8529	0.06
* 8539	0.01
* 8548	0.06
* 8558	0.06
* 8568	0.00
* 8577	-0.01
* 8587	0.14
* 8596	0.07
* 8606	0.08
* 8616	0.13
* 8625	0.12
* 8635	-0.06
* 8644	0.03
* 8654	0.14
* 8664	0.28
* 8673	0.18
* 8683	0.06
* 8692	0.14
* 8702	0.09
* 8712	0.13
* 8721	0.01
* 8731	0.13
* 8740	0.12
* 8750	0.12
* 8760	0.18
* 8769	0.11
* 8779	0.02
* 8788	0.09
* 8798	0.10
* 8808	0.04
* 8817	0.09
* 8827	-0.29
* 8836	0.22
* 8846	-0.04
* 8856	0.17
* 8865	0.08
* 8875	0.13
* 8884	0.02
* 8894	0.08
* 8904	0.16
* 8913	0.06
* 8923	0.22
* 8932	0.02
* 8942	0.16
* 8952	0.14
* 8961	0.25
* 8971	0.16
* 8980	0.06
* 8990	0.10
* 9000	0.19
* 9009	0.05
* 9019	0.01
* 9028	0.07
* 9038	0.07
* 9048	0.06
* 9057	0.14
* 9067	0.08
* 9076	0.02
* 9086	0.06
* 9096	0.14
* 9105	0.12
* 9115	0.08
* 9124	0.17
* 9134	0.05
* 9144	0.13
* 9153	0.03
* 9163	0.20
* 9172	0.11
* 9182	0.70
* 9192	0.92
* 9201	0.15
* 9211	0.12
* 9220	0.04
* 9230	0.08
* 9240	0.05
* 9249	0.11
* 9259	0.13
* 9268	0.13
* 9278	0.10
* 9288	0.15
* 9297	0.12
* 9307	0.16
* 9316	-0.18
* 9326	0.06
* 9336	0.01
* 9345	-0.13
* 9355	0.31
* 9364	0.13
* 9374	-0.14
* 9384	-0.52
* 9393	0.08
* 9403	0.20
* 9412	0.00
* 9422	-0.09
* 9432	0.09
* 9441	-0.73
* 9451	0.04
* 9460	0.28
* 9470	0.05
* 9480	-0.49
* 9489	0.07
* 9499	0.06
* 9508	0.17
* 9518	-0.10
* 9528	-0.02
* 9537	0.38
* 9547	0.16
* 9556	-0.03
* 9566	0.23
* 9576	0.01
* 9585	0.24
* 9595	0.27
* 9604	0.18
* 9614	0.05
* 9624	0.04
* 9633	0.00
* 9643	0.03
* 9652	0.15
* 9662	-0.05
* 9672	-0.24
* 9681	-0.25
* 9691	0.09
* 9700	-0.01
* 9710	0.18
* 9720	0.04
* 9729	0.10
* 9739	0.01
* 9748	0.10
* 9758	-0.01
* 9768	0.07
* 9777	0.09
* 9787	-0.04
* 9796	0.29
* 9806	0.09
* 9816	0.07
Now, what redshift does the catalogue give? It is 1.46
